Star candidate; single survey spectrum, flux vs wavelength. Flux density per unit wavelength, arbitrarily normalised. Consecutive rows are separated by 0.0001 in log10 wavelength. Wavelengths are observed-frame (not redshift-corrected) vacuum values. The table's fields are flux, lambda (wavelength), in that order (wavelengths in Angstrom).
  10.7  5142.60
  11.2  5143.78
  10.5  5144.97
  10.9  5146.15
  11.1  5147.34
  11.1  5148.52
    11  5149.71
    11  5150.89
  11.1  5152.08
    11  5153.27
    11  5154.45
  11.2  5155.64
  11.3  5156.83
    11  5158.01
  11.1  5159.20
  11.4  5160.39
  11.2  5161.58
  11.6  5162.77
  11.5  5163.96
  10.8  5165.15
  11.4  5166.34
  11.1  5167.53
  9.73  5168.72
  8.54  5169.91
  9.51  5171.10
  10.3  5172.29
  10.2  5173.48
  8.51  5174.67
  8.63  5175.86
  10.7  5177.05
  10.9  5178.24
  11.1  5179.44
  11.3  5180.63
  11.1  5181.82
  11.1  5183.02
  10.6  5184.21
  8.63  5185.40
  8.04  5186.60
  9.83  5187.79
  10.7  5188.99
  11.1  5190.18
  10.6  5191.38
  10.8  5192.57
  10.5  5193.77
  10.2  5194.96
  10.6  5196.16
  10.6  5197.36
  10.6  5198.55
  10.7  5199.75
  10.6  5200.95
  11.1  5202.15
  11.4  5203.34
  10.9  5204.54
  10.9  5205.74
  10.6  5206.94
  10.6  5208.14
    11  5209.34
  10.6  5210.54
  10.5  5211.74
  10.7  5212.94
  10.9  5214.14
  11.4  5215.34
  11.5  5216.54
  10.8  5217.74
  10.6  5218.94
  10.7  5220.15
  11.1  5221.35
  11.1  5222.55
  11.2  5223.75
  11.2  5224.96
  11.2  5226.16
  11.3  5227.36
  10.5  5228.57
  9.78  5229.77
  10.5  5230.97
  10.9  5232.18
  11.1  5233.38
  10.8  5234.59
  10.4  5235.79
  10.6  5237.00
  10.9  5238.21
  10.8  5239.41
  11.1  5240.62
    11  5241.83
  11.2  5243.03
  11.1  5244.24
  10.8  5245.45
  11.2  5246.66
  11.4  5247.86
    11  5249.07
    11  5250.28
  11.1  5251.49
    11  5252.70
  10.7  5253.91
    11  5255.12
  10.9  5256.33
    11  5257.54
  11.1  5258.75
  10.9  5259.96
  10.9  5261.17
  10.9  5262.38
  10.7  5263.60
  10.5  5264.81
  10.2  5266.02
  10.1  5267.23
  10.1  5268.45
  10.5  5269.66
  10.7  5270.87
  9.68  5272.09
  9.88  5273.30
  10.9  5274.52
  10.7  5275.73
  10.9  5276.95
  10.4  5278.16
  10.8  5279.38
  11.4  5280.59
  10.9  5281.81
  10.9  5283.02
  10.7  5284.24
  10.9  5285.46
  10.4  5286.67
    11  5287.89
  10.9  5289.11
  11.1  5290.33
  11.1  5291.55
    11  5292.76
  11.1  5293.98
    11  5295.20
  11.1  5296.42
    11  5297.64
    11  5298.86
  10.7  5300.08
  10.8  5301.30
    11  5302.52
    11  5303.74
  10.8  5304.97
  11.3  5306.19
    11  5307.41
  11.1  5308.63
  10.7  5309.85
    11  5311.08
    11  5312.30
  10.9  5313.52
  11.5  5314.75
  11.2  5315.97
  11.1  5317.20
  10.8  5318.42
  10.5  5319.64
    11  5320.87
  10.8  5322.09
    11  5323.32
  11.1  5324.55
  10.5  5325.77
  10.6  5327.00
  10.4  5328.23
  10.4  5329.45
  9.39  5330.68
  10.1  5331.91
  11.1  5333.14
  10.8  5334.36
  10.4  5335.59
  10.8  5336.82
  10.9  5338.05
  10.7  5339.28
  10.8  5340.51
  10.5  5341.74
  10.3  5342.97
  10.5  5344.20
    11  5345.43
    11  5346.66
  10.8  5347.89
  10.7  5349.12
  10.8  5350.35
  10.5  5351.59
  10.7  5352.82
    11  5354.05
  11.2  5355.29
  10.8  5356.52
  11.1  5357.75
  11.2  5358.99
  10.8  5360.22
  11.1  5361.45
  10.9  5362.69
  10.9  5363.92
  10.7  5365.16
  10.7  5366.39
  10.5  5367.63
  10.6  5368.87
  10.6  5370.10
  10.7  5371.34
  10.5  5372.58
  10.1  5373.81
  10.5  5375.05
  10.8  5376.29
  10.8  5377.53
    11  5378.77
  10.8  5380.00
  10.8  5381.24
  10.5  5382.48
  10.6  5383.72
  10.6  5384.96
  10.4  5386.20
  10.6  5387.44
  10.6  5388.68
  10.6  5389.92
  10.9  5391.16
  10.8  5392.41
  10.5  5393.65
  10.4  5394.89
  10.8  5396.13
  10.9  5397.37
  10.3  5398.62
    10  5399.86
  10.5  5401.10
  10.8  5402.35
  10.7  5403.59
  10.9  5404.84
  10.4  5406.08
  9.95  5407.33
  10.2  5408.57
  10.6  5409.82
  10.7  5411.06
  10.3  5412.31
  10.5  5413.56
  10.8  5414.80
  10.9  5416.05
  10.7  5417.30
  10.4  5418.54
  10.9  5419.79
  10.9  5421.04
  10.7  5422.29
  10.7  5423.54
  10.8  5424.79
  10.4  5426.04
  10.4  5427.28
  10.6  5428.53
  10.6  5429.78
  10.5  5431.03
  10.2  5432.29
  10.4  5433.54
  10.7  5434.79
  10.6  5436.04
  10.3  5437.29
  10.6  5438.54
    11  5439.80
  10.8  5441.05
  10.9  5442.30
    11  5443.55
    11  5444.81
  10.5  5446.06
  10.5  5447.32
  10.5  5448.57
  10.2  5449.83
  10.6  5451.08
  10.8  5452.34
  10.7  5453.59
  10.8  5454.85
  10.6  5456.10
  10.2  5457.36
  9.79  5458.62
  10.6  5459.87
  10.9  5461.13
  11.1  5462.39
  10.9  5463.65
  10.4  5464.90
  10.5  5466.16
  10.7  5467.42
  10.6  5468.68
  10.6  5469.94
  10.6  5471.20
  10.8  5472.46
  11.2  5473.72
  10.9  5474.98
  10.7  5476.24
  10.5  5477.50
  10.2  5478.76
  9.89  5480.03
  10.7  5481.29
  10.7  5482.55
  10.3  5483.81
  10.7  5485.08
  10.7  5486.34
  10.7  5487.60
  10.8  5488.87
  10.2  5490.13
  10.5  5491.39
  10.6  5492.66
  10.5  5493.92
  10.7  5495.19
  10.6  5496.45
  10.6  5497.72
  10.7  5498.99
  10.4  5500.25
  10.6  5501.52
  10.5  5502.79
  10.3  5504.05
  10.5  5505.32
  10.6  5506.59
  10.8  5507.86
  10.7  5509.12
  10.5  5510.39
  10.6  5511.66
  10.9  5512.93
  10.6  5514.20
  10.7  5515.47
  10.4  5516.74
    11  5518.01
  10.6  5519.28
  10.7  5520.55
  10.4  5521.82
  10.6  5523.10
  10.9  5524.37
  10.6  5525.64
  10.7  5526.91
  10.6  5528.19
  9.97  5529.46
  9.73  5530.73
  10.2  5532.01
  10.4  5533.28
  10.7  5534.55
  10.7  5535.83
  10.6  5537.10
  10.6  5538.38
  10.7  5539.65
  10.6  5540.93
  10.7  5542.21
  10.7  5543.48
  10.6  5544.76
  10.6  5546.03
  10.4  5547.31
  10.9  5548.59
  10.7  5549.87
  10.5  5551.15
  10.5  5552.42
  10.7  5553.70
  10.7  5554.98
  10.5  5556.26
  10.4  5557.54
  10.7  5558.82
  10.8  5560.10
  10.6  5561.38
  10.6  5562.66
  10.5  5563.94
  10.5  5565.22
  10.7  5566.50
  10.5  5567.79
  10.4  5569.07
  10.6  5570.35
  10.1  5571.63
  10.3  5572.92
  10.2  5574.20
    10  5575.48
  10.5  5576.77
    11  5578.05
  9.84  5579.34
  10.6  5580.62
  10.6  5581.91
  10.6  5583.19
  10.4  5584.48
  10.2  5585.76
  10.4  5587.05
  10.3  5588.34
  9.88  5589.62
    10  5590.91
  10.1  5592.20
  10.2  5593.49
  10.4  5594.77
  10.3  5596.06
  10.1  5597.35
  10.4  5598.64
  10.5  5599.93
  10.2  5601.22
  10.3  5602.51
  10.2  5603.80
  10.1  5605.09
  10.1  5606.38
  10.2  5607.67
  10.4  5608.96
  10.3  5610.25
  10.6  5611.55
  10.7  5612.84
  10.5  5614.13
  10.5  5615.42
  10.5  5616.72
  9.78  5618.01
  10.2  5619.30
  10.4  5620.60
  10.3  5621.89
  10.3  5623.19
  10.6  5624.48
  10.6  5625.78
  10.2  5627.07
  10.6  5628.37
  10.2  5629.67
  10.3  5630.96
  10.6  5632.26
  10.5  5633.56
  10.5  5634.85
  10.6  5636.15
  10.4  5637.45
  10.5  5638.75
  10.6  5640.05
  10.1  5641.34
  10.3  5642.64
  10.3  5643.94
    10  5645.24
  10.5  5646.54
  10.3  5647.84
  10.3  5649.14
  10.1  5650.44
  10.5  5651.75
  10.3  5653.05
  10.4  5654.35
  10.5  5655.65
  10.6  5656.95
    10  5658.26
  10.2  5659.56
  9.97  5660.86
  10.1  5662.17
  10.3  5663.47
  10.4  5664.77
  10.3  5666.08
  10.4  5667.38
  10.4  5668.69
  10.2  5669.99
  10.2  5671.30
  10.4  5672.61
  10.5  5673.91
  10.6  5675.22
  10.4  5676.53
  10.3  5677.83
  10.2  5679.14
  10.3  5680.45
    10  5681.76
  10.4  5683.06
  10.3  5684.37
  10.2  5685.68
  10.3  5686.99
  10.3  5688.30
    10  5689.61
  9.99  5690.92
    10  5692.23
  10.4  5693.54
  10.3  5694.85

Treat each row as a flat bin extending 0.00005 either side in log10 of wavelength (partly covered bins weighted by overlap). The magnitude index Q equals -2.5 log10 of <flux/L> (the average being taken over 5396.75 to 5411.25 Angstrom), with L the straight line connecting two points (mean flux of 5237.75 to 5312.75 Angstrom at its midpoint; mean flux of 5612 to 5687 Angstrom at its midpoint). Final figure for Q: 0.02 mag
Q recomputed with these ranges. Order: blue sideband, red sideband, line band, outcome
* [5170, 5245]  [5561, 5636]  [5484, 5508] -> -0.01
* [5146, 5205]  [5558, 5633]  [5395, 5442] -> -0.01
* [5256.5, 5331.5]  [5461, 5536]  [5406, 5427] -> 0.01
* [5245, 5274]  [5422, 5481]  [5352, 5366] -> -0.03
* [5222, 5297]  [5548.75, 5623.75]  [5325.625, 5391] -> 0.00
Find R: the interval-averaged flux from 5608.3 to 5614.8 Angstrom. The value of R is 10.5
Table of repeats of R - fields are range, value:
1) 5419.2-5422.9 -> 10.8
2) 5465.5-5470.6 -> 10.6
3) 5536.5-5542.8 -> 10.6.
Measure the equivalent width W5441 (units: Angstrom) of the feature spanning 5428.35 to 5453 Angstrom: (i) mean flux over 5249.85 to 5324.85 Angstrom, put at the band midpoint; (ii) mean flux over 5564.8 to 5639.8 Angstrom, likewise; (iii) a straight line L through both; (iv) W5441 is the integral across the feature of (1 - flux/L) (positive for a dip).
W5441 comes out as 0.0 Angstrom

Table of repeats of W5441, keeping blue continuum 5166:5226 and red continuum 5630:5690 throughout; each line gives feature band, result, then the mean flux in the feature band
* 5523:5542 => -0.2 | 10.5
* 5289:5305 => -0.7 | 11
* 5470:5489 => -0.4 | 10.6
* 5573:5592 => 0.1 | 10.3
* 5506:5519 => -0.4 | 10.7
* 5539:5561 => -0.5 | 10.6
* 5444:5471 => -0.5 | 10.6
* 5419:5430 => -0.2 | 10.7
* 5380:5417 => -0.5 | 10.6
